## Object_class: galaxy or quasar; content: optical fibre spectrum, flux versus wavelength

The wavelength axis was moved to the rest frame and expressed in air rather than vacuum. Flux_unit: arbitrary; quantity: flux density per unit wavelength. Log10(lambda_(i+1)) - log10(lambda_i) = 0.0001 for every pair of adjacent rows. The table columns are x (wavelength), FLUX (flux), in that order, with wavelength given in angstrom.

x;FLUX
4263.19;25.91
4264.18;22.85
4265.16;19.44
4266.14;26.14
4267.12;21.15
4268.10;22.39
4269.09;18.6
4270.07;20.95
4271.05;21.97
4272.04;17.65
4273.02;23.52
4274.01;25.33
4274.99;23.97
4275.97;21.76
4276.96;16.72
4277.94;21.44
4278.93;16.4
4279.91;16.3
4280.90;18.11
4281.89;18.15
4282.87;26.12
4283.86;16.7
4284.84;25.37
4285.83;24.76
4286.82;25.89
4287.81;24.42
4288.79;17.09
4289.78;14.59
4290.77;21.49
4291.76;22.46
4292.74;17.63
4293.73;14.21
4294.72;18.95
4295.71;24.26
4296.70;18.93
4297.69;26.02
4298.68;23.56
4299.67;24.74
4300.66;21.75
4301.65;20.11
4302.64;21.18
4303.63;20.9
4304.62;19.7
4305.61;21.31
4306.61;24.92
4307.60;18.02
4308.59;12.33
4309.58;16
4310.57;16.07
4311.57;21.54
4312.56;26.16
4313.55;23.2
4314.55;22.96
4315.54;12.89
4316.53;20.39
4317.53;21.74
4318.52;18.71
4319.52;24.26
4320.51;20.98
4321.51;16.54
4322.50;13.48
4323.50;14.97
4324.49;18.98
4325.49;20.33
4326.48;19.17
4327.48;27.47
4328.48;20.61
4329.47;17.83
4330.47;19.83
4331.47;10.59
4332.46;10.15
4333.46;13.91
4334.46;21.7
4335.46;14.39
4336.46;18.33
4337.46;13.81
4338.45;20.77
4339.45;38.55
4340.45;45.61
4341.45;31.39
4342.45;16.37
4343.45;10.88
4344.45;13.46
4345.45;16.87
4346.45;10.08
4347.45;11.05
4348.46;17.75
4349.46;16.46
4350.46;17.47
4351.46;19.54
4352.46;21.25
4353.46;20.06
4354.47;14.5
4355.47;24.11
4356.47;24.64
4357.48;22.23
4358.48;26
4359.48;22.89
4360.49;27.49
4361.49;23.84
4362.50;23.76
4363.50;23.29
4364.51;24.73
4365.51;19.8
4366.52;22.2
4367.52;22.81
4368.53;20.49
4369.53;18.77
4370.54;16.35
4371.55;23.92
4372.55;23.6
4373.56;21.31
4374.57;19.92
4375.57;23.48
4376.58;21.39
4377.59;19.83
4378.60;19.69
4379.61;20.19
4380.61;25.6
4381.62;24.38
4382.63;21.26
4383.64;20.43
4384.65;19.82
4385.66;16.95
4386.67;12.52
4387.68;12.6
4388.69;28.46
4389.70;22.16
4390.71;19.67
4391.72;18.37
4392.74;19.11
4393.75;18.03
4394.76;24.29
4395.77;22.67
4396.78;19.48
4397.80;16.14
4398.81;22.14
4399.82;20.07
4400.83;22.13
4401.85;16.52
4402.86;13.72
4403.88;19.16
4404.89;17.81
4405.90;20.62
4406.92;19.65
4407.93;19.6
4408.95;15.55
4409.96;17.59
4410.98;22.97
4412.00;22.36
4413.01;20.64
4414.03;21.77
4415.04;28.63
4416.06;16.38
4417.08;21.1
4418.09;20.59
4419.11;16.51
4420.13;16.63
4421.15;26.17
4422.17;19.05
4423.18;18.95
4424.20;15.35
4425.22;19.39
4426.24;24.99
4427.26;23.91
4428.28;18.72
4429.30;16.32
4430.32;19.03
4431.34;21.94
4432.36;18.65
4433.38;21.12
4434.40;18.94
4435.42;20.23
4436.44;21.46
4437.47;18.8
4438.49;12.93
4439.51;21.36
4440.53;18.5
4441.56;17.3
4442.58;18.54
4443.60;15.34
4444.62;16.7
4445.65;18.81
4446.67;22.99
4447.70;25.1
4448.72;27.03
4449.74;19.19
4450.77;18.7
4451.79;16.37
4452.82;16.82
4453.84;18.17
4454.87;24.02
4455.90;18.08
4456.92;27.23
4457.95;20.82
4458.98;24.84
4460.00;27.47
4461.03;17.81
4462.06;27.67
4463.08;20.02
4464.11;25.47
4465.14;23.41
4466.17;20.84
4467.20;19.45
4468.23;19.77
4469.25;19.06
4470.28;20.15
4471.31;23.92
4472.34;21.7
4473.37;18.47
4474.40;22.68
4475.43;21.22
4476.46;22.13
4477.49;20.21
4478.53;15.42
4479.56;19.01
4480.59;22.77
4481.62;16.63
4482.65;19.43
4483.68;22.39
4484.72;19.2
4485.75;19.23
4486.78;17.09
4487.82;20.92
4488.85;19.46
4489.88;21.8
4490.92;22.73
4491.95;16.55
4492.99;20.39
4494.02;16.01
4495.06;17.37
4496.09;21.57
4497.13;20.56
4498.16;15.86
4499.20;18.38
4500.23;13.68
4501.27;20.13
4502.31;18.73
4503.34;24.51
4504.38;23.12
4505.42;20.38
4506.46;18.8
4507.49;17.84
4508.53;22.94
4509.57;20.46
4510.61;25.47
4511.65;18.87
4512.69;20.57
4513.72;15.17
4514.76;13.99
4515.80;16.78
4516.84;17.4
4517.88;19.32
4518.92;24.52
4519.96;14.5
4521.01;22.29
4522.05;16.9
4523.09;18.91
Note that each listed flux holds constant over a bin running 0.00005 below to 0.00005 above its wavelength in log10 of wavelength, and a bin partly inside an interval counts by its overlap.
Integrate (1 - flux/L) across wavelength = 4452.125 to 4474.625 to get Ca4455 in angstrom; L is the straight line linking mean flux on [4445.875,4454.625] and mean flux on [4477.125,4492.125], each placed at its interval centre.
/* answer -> -1.62 angstrom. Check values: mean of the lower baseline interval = 20.6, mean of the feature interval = 21.7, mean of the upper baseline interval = 19.6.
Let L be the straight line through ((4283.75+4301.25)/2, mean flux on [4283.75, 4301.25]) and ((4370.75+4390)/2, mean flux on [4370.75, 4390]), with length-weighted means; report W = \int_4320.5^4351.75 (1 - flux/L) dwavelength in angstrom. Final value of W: 3.6 angstrom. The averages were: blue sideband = 21.4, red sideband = 20.8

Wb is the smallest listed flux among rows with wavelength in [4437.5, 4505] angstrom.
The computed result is 12.93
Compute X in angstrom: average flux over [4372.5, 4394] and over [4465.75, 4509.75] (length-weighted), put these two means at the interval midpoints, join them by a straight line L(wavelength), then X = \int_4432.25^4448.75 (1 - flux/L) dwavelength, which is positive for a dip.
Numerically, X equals 0.5 angstrom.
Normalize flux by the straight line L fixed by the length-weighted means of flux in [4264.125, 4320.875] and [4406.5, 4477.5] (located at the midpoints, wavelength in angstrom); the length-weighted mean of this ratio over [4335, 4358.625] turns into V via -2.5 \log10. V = 0.03 mag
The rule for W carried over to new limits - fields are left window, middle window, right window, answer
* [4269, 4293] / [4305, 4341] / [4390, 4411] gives 0.4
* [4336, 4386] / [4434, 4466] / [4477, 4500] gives -1.5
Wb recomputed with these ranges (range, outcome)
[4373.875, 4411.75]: 12.52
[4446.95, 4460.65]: 16.37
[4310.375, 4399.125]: 10.08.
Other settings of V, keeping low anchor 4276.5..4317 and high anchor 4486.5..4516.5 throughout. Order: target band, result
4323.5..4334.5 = 0.127 mag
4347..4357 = 0.075 mag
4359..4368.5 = -0.164 mag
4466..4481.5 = -0.049 mag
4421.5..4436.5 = -0.012 mag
